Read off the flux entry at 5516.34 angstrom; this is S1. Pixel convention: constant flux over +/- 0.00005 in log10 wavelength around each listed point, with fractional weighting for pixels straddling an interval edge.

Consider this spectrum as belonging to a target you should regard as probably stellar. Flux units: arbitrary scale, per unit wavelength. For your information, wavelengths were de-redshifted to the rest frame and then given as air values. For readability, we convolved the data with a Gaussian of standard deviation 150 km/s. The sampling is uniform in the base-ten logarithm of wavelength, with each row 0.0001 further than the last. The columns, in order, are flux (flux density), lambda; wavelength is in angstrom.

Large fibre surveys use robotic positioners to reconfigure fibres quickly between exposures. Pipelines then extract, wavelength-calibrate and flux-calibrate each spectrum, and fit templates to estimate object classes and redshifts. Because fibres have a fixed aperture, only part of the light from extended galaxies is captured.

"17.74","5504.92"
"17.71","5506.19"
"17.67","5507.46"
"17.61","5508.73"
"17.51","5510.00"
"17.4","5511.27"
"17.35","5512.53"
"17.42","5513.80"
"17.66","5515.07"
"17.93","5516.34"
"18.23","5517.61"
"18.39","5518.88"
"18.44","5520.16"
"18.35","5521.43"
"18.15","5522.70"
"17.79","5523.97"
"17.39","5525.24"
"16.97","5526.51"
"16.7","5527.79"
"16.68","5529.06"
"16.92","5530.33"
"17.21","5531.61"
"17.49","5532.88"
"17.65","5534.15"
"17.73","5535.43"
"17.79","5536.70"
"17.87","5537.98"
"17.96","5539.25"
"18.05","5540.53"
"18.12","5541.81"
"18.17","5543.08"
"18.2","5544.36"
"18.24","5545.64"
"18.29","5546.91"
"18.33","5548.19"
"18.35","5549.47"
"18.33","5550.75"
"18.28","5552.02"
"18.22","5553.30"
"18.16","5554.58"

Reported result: 17.93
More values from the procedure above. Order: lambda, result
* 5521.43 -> 18.35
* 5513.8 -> 17.42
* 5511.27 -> 17.4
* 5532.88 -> 17.49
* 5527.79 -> 16.7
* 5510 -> 17.51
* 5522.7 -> 18.15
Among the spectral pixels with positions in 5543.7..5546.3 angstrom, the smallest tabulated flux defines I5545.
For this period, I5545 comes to 18.2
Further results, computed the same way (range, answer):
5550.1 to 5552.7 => 18.28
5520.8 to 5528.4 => 16.7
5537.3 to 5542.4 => 17.87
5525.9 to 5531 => 16.68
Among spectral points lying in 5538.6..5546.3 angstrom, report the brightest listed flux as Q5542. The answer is 18.24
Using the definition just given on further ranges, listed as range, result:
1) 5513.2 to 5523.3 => 18.44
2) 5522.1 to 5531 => 18.15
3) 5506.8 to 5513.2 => 17.67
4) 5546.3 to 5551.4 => 18.35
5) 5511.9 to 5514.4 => 17.42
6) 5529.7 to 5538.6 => 17.87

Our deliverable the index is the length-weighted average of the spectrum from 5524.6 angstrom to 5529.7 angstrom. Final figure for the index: 16.9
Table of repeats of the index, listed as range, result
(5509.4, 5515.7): 17.5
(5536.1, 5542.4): 17.9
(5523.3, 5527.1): 17.4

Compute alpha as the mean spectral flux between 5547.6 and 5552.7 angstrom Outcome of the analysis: 18.3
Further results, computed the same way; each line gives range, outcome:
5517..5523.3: 18.3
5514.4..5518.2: 17.9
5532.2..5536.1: 17.7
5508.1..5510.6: 17.6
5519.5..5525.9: 18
